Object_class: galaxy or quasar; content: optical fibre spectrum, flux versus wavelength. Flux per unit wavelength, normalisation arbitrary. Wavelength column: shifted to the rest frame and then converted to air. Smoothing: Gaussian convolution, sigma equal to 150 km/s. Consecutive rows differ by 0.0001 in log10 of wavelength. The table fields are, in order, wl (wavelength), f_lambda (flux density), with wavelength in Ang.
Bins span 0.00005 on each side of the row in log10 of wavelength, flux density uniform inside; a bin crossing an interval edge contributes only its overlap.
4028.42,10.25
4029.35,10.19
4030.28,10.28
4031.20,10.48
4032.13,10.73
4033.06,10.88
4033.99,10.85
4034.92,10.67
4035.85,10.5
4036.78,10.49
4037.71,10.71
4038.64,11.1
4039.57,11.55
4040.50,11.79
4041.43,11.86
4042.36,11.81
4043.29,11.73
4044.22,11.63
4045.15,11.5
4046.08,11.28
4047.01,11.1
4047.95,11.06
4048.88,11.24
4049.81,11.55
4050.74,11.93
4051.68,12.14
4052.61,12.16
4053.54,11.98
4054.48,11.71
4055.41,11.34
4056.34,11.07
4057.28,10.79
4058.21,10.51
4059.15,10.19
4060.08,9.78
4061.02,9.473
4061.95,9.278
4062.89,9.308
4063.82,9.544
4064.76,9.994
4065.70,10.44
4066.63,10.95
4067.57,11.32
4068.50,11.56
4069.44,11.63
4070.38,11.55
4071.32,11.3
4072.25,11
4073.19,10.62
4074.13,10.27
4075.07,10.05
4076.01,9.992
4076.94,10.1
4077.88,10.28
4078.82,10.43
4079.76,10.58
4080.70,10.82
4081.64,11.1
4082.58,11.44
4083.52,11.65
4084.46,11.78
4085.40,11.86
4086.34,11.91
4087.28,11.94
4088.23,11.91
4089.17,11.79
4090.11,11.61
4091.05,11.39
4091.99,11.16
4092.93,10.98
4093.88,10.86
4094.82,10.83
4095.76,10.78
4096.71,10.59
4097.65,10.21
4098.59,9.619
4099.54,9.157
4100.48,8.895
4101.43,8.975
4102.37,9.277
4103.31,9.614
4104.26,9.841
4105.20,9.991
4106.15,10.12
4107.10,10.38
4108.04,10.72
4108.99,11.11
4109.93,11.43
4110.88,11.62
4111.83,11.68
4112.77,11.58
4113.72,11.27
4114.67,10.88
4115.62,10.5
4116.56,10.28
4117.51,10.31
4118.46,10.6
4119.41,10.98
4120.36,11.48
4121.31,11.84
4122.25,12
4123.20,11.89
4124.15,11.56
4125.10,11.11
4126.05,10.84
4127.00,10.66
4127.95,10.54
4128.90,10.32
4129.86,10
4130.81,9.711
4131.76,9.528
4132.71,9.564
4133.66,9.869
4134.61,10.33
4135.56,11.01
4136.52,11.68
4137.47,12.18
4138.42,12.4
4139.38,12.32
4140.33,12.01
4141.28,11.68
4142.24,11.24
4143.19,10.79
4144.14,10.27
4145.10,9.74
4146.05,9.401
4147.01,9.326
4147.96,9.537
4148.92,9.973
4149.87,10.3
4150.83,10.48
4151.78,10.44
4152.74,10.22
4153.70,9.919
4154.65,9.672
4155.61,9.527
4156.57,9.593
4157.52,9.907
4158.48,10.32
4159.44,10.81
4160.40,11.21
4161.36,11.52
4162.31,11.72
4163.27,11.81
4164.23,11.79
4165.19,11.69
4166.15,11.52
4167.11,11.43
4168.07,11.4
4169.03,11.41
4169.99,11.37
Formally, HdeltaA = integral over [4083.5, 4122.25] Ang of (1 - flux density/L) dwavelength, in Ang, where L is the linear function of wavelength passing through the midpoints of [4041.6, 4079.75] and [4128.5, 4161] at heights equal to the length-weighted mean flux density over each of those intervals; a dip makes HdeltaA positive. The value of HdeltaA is -0.5 Ang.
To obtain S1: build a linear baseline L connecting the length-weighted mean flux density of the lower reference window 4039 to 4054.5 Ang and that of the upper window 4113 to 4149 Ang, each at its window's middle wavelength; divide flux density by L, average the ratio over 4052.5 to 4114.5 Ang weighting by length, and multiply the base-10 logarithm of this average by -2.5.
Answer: 0.05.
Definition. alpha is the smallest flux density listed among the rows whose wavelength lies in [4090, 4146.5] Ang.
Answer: 8.895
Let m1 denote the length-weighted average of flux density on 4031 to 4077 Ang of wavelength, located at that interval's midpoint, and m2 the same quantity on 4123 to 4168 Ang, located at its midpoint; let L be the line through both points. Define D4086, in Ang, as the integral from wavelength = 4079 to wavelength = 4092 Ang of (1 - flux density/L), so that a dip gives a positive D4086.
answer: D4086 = -0.75 Ang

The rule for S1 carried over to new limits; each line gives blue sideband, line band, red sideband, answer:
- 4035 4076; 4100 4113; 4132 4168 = 0.05 mag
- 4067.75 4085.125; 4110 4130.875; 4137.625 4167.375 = -0.02 mag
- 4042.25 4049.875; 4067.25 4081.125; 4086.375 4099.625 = 0.04 mag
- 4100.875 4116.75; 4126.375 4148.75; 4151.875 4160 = -0.04 mag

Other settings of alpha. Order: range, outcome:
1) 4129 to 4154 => 9.326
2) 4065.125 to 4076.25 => 9.992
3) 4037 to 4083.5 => 9.278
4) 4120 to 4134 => 9.528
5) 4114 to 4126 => 10.28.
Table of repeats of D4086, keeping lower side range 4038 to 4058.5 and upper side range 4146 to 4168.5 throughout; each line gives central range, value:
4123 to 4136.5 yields 0.4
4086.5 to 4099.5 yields 0.1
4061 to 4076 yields 1.0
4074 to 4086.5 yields 0.4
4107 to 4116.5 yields -0.1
